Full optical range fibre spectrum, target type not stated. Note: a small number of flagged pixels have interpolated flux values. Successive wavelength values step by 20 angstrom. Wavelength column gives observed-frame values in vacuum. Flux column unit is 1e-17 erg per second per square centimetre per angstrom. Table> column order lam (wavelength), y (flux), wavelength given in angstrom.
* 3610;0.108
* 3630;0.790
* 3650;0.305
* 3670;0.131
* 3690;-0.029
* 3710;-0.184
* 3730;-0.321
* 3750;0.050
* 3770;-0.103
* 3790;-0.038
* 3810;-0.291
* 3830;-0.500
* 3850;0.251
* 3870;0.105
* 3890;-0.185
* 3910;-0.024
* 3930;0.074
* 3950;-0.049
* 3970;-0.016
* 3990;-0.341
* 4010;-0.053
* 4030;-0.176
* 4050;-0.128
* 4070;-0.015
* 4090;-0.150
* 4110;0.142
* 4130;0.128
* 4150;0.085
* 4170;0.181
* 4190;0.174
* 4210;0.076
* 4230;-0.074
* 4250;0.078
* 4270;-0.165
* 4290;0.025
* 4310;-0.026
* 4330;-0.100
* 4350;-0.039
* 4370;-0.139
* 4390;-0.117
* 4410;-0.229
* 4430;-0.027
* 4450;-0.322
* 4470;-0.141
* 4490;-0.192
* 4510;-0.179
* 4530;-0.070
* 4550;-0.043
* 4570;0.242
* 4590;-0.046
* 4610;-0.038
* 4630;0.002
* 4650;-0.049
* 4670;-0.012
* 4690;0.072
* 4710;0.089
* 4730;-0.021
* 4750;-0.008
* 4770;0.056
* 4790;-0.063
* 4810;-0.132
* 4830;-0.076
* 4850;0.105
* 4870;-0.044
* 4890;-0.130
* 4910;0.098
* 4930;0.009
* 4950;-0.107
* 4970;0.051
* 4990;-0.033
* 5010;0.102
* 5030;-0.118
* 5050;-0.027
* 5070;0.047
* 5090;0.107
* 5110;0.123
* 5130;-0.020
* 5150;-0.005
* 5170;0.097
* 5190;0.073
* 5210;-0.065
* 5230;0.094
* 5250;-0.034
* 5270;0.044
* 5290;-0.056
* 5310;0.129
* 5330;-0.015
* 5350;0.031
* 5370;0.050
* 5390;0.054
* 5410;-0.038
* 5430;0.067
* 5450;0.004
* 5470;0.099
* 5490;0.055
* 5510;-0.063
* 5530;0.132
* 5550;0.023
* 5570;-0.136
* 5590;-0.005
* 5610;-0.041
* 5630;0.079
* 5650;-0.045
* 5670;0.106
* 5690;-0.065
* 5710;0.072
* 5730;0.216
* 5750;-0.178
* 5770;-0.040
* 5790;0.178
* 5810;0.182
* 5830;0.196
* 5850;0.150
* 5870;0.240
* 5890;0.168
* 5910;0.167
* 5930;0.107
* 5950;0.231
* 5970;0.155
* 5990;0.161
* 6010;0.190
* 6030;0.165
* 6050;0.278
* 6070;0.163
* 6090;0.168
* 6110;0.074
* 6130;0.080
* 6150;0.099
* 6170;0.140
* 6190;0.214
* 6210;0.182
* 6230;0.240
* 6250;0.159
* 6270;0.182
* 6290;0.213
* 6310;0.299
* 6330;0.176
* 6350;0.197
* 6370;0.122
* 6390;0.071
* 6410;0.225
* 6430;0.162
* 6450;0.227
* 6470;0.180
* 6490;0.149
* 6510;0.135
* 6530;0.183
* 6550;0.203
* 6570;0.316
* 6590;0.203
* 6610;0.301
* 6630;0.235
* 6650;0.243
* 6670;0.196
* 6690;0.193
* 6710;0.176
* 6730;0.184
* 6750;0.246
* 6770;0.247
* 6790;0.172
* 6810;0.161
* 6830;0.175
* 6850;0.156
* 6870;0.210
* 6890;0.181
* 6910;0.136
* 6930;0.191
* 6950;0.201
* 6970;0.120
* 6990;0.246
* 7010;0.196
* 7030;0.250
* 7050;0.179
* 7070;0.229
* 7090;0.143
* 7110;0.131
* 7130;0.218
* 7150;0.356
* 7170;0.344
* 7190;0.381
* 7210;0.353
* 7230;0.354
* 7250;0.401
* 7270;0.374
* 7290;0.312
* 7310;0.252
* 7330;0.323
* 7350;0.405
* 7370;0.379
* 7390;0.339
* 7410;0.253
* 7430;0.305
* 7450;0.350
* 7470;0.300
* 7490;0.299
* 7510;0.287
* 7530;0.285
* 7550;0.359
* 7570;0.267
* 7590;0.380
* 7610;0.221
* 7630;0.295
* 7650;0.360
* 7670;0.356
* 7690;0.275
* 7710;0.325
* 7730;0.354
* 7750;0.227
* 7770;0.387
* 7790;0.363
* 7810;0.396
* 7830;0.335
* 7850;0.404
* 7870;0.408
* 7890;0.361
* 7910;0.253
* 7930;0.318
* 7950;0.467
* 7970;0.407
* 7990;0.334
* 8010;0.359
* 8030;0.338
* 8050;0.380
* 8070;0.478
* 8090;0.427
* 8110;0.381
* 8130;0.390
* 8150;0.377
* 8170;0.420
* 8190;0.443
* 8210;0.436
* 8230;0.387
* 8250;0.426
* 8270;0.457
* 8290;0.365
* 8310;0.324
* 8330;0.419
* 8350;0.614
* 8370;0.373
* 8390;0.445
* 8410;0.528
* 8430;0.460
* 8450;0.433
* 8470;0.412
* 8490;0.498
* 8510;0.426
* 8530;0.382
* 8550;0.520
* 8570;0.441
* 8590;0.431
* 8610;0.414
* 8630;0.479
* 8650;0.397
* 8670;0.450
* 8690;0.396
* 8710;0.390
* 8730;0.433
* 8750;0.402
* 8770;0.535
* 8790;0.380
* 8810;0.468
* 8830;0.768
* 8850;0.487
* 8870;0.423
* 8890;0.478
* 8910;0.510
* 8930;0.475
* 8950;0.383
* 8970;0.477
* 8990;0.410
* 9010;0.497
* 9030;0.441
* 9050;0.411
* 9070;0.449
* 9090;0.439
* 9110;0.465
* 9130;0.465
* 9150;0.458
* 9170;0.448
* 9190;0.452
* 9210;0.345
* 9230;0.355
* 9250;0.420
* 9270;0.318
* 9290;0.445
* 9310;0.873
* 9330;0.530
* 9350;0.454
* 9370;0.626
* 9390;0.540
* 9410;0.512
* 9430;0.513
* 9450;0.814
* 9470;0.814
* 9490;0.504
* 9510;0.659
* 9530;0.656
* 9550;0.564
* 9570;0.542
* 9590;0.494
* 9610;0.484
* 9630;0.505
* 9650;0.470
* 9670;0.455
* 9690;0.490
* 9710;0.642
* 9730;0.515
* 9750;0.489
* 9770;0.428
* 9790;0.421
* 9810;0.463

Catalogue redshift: 0.79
